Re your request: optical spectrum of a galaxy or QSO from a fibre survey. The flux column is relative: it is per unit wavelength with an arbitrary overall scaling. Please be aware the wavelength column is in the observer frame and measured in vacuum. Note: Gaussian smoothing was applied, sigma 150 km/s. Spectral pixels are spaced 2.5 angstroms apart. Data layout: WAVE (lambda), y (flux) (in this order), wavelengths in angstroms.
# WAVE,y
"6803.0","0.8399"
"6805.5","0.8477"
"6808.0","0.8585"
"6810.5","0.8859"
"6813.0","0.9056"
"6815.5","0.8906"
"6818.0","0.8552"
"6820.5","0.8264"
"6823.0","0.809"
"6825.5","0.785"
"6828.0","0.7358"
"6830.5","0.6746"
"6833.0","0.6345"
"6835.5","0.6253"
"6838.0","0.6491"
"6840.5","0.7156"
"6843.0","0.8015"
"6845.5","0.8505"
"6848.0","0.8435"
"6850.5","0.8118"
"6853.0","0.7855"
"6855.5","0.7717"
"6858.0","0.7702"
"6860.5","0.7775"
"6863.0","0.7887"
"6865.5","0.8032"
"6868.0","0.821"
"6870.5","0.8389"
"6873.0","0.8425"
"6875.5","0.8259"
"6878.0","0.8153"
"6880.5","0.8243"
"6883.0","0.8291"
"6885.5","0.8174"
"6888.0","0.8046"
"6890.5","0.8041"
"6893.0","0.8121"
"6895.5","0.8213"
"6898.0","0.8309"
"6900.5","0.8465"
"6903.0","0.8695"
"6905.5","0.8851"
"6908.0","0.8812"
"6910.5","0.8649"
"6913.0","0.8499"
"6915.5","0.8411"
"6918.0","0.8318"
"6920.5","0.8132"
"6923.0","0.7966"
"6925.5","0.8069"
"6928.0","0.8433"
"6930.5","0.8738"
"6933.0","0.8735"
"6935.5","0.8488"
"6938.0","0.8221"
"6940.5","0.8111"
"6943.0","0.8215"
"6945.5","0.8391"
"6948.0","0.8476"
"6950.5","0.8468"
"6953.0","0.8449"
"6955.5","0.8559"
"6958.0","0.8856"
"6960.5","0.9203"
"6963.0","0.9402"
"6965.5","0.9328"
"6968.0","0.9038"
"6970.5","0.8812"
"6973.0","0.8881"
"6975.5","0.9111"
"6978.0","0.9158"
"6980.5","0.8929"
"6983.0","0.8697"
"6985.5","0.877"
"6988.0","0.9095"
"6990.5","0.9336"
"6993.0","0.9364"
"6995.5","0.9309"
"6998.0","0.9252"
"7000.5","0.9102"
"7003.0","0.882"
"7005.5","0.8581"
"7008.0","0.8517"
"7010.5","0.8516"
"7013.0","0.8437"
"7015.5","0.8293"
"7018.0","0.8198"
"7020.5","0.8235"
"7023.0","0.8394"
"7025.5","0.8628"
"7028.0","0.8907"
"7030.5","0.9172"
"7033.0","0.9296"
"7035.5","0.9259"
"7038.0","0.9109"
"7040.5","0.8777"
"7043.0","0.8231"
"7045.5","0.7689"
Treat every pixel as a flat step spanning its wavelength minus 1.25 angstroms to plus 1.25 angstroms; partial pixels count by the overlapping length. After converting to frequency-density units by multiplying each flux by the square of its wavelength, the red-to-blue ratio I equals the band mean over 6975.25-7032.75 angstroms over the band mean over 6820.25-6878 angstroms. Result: 1.19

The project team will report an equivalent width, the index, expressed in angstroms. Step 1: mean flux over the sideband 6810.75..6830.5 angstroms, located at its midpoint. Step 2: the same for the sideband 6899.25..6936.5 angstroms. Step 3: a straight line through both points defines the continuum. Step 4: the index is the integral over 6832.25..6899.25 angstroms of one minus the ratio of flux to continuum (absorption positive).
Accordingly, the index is 3.5 angstroms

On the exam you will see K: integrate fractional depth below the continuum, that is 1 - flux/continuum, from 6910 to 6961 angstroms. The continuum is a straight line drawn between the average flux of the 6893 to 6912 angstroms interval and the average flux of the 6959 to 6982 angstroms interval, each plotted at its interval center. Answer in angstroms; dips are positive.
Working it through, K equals 2.2 angstroms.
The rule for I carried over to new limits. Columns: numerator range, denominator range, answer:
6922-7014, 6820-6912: 1.13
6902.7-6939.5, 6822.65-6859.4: 1.15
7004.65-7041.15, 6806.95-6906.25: 1.13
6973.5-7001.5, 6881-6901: 1.14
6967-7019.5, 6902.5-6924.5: 1.07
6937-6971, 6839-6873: 1.12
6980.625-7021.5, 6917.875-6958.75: 1.07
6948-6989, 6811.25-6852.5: 1.19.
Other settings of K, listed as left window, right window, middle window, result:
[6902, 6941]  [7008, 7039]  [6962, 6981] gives -1.1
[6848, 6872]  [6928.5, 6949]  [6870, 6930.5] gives -0.9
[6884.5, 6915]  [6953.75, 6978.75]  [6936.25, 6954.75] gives 1.0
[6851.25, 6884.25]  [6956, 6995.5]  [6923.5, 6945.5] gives 0.8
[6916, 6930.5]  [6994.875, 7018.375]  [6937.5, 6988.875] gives -1.9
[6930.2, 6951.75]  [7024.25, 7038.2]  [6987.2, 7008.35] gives -0.6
